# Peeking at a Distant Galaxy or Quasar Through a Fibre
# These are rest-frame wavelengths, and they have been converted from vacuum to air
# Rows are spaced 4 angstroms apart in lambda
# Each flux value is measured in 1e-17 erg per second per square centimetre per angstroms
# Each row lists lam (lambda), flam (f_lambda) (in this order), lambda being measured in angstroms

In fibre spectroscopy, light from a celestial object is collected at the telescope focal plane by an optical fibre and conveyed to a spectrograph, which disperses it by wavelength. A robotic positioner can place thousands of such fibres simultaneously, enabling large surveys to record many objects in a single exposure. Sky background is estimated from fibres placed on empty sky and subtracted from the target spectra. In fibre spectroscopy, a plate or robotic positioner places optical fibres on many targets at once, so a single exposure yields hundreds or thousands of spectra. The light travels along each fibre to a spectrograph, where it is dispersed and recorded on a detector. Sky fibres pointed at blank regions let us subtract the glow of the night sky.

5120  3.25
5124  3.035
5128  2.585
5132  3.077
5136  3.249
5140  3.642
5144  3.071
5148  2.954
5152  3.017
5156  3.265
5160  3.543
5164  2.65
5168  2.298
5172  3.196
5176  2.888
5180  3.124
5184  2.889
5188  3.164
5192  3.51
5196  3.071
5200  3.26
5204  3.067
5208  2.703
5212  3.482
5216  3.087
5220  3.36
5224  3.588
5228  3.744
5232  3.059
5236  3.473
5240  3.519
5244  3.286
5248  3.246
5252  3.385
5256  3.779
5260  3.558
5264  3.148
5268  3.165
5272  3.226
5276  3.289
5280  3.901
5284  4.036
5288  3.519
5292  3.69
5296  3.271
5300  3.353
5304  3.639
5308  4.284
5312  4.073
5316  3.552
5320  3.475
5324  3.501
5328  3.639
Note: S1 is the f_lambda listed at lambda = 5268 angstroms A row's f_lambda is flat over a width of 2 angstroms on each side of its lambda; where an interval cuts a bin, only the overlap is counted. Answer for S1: 3.165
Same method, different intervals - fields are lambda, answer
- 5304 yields 3.639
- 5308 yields 4.284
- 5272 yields 3.226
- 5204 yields 3.067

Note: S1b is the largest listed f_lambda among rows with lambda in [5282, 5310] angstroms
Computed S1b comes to 4.284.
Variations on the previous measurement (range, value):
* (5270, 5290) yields 4.036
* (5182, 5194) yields 3.51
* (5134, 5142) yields 3.642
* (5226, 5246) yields 3.744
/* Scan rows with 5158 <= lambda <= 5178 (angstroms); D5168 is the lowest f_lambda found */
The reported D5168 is 2.298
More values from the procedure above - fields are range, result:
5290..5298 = 3.271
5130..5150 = 2.954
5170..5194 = 2.888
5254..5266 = 3.148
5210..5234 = 3.059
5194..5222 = 2.703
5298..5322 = 3.353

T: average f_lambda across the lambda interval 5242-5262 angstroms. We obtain 3.45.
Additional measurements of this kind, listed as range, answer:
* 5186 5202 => 3.25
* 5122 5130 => 2.81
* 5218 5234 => 3.44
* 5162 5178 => 2.76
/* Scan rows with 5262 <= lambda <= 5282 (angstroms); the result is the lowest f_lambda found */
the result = 3.148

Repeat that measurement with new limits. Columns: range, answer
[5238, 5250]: 3.246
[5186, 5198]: 3.071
